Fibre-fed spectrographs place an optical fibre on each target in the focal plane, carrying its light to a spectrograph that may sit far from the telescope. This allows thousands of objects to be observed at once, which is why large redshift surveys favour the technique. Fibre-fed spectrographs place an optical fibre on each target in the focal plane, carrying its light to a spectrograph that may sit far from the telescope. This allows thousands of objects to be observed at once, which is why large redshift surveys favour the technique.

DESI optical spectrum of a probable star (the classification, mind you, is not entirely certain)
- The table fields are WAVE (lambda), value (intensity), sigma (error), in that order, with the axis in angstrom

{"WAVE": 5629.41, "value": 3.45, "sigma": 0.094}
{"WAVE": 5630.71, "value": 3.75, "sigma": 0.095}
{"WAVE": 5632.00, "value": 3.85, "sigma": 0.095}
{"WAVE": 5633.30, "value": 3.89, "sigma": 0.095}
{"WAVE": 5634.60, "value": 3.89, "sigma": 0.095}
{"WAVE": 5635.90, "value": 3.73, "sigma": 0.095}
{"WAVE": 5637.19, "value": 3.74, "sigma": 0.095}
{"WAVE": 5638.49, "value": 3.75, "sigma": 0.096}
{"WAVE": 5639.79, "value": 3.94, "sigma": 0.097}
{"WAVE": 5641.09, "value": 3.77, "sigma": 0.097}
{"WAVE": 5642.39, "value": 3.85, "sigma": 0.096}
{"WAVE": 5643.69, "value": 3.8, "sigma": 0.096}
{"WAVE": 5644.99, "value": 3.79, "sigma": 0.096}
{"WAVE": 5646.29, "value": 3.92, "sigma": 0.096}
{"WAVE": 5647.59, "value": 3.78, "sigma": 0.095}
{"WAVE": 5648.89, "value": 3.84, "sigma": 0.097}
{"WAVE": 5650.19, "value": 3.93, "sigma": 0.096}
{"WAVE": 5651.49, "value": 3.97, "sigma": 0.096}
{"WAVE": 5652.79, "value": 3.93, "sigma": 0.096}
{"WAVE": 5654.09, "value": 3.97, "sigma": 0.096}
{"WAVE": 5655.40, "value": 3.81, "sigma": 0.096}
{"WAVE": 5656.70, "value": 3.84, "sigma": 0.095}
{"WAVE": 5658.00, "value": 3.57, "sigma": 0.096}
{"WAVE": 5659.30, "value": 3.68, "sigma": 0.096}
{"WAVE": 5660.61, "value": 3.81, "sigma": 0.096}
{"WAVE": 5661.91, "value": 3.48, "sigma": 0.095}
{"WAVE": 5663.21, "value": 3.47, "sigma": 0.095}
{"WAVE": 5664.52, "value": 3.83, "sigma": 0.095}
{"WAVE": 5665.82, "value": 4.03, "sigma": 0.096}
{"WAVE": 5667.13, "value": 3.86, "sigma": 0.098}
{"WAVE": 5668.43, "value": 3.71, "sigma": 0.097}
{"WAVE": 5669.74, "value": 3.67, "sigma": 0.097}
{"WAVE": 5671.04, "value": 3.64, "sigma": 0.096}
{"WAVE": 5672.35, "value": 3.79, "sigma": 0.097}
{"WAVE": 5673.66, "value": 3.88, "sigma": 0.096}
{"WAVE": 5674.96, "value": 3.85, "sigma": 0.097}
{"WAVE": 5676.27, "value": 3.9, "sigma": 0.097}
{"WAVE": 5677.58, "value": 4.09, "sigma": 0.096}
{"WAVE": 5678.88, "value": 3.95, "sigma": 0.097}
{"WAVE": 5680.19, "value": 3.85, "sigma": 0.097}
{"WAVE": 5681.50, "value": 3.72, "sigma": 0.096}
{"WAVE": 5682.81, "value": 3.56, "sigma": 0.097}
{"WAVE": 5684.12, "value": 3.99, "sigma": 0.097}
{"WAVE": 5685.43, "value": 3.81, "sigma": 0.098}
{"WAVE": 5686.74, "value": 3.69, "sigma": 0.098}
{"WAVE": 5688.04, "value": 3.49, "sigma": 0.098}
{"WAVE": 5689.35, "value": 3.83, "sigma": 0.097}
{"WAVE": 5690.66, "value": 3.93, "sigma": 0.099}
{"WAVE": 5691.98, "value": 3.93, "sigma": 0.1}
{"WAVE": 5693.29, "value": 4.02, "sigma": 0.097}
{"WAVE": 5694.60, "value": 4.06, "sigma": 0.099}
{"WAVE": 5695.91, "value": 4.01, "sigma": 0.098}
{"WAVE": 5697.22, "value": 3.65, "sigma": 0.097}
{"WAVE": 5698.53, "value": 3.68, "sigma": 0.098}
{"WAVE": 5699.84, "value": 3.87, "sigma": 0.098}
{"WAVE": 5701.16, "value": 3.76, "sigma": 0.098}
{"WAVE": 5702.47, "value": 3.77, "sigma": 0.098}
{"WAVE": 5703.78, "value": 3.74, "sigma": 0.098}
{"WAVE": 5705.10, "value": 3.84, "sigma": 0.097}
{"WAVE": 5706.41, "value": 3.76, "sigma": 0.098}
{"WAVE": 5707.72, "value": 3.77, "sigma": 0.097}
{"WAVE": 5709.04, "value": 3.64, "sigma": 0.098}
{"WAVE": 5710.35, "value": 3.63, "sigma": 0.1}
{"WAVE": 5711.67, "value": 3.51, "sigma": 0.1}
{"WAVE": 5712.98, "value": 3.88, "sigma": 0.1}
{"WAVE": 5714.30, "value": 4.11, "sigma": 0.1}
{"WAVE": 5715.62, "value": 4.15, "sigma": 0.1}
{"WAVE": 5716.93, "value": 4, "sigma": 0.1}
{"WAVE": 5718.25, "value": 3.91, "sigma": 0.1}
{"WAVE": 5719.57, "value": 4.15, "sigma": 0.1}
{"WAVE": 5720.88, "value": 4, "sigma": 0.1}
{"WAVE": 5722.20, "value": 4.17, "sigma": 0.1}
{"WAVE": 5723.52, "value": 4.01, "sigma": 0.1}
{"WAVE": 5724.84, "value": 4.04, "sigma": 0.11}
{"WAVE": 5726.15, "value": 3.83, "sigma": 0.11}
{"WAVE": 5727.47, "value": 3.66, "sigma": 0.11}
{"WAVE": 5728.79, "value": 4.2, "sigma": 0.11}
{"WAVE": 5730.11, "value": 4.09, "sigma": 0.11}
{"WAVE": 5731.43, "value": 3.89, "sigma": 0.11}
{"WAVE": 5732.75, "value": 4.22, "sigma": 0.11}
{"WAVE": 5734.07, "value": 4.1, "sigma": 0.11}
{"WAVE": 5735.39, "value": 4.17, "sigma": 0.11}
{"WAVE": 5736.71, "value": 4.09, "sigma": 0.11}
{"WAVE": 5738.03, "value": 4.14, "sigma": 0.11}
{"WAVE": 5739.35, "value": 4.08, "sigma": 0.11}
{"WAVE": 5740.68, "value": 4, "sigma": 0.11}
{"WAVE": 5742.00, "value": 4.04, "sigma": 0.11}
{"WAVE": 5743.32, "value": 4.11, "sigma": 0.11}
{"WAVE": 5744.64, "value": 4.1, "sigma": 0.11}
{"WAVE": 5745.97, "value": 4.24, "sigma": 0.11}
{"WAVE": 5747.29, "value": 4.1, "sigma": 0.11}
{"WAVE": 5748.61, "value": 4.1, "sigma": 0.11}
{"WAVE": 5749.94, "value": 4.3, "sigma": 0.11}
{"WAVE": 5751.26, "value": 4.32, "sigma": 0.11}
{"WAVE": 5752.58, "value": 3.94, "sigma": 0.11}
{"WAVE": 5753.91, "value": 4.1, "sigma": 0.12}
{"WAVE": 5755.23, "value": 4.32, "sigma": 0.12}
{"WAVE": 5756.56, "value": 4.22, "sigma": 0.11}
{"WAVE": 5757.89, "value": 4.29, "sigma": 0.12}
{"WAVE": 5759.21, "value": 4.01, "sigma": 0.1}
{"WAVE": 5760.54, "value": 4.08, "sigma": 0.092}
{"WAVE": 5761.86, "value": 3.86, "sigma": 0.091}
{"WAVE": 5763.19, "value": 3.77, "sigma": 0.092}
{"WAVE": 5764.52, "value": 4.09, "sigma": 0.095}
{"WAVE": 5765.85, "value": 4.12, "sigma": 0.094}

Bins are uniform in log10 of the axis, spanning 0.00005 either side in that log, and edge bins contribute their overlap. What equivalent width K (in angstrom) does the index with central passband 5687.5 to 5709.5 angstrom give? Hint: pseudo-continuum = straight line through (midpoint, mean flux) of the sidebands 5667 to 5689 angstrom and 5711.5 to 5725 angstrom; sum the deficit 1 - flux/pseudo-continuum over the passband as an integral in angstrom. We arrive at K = 0.5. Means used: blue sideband 3.79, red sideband 4.01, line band 3.81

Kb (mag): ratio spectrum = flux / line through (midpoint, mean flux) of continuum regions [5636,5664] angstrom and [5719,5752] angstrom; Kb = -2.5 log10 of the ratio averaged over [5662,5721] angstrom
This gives 0.03 mag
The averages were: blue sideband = 3.79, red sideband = 4.09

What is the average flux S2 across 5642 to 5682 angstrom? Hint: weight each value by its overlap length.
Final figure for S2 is 3.81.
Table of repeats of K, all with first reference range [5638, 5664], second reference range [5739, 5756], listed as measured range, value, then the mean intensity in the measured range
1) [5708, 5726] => 0.4 angstrom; 3.93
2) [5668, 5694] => 0.6 angstrom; 3.82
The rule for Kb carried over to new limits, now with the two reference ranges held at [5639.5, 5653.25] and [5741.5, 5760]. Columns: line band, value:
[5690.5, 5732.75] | 0.04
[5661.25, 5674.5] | 0.05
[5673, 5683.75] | 0.03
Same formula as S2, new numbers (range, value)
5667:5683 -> 3.81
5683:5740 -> 3.91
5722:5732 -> 3.98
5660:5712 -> 3.79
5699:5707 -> 3.79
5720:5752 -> 4.08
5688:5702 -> 3.85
